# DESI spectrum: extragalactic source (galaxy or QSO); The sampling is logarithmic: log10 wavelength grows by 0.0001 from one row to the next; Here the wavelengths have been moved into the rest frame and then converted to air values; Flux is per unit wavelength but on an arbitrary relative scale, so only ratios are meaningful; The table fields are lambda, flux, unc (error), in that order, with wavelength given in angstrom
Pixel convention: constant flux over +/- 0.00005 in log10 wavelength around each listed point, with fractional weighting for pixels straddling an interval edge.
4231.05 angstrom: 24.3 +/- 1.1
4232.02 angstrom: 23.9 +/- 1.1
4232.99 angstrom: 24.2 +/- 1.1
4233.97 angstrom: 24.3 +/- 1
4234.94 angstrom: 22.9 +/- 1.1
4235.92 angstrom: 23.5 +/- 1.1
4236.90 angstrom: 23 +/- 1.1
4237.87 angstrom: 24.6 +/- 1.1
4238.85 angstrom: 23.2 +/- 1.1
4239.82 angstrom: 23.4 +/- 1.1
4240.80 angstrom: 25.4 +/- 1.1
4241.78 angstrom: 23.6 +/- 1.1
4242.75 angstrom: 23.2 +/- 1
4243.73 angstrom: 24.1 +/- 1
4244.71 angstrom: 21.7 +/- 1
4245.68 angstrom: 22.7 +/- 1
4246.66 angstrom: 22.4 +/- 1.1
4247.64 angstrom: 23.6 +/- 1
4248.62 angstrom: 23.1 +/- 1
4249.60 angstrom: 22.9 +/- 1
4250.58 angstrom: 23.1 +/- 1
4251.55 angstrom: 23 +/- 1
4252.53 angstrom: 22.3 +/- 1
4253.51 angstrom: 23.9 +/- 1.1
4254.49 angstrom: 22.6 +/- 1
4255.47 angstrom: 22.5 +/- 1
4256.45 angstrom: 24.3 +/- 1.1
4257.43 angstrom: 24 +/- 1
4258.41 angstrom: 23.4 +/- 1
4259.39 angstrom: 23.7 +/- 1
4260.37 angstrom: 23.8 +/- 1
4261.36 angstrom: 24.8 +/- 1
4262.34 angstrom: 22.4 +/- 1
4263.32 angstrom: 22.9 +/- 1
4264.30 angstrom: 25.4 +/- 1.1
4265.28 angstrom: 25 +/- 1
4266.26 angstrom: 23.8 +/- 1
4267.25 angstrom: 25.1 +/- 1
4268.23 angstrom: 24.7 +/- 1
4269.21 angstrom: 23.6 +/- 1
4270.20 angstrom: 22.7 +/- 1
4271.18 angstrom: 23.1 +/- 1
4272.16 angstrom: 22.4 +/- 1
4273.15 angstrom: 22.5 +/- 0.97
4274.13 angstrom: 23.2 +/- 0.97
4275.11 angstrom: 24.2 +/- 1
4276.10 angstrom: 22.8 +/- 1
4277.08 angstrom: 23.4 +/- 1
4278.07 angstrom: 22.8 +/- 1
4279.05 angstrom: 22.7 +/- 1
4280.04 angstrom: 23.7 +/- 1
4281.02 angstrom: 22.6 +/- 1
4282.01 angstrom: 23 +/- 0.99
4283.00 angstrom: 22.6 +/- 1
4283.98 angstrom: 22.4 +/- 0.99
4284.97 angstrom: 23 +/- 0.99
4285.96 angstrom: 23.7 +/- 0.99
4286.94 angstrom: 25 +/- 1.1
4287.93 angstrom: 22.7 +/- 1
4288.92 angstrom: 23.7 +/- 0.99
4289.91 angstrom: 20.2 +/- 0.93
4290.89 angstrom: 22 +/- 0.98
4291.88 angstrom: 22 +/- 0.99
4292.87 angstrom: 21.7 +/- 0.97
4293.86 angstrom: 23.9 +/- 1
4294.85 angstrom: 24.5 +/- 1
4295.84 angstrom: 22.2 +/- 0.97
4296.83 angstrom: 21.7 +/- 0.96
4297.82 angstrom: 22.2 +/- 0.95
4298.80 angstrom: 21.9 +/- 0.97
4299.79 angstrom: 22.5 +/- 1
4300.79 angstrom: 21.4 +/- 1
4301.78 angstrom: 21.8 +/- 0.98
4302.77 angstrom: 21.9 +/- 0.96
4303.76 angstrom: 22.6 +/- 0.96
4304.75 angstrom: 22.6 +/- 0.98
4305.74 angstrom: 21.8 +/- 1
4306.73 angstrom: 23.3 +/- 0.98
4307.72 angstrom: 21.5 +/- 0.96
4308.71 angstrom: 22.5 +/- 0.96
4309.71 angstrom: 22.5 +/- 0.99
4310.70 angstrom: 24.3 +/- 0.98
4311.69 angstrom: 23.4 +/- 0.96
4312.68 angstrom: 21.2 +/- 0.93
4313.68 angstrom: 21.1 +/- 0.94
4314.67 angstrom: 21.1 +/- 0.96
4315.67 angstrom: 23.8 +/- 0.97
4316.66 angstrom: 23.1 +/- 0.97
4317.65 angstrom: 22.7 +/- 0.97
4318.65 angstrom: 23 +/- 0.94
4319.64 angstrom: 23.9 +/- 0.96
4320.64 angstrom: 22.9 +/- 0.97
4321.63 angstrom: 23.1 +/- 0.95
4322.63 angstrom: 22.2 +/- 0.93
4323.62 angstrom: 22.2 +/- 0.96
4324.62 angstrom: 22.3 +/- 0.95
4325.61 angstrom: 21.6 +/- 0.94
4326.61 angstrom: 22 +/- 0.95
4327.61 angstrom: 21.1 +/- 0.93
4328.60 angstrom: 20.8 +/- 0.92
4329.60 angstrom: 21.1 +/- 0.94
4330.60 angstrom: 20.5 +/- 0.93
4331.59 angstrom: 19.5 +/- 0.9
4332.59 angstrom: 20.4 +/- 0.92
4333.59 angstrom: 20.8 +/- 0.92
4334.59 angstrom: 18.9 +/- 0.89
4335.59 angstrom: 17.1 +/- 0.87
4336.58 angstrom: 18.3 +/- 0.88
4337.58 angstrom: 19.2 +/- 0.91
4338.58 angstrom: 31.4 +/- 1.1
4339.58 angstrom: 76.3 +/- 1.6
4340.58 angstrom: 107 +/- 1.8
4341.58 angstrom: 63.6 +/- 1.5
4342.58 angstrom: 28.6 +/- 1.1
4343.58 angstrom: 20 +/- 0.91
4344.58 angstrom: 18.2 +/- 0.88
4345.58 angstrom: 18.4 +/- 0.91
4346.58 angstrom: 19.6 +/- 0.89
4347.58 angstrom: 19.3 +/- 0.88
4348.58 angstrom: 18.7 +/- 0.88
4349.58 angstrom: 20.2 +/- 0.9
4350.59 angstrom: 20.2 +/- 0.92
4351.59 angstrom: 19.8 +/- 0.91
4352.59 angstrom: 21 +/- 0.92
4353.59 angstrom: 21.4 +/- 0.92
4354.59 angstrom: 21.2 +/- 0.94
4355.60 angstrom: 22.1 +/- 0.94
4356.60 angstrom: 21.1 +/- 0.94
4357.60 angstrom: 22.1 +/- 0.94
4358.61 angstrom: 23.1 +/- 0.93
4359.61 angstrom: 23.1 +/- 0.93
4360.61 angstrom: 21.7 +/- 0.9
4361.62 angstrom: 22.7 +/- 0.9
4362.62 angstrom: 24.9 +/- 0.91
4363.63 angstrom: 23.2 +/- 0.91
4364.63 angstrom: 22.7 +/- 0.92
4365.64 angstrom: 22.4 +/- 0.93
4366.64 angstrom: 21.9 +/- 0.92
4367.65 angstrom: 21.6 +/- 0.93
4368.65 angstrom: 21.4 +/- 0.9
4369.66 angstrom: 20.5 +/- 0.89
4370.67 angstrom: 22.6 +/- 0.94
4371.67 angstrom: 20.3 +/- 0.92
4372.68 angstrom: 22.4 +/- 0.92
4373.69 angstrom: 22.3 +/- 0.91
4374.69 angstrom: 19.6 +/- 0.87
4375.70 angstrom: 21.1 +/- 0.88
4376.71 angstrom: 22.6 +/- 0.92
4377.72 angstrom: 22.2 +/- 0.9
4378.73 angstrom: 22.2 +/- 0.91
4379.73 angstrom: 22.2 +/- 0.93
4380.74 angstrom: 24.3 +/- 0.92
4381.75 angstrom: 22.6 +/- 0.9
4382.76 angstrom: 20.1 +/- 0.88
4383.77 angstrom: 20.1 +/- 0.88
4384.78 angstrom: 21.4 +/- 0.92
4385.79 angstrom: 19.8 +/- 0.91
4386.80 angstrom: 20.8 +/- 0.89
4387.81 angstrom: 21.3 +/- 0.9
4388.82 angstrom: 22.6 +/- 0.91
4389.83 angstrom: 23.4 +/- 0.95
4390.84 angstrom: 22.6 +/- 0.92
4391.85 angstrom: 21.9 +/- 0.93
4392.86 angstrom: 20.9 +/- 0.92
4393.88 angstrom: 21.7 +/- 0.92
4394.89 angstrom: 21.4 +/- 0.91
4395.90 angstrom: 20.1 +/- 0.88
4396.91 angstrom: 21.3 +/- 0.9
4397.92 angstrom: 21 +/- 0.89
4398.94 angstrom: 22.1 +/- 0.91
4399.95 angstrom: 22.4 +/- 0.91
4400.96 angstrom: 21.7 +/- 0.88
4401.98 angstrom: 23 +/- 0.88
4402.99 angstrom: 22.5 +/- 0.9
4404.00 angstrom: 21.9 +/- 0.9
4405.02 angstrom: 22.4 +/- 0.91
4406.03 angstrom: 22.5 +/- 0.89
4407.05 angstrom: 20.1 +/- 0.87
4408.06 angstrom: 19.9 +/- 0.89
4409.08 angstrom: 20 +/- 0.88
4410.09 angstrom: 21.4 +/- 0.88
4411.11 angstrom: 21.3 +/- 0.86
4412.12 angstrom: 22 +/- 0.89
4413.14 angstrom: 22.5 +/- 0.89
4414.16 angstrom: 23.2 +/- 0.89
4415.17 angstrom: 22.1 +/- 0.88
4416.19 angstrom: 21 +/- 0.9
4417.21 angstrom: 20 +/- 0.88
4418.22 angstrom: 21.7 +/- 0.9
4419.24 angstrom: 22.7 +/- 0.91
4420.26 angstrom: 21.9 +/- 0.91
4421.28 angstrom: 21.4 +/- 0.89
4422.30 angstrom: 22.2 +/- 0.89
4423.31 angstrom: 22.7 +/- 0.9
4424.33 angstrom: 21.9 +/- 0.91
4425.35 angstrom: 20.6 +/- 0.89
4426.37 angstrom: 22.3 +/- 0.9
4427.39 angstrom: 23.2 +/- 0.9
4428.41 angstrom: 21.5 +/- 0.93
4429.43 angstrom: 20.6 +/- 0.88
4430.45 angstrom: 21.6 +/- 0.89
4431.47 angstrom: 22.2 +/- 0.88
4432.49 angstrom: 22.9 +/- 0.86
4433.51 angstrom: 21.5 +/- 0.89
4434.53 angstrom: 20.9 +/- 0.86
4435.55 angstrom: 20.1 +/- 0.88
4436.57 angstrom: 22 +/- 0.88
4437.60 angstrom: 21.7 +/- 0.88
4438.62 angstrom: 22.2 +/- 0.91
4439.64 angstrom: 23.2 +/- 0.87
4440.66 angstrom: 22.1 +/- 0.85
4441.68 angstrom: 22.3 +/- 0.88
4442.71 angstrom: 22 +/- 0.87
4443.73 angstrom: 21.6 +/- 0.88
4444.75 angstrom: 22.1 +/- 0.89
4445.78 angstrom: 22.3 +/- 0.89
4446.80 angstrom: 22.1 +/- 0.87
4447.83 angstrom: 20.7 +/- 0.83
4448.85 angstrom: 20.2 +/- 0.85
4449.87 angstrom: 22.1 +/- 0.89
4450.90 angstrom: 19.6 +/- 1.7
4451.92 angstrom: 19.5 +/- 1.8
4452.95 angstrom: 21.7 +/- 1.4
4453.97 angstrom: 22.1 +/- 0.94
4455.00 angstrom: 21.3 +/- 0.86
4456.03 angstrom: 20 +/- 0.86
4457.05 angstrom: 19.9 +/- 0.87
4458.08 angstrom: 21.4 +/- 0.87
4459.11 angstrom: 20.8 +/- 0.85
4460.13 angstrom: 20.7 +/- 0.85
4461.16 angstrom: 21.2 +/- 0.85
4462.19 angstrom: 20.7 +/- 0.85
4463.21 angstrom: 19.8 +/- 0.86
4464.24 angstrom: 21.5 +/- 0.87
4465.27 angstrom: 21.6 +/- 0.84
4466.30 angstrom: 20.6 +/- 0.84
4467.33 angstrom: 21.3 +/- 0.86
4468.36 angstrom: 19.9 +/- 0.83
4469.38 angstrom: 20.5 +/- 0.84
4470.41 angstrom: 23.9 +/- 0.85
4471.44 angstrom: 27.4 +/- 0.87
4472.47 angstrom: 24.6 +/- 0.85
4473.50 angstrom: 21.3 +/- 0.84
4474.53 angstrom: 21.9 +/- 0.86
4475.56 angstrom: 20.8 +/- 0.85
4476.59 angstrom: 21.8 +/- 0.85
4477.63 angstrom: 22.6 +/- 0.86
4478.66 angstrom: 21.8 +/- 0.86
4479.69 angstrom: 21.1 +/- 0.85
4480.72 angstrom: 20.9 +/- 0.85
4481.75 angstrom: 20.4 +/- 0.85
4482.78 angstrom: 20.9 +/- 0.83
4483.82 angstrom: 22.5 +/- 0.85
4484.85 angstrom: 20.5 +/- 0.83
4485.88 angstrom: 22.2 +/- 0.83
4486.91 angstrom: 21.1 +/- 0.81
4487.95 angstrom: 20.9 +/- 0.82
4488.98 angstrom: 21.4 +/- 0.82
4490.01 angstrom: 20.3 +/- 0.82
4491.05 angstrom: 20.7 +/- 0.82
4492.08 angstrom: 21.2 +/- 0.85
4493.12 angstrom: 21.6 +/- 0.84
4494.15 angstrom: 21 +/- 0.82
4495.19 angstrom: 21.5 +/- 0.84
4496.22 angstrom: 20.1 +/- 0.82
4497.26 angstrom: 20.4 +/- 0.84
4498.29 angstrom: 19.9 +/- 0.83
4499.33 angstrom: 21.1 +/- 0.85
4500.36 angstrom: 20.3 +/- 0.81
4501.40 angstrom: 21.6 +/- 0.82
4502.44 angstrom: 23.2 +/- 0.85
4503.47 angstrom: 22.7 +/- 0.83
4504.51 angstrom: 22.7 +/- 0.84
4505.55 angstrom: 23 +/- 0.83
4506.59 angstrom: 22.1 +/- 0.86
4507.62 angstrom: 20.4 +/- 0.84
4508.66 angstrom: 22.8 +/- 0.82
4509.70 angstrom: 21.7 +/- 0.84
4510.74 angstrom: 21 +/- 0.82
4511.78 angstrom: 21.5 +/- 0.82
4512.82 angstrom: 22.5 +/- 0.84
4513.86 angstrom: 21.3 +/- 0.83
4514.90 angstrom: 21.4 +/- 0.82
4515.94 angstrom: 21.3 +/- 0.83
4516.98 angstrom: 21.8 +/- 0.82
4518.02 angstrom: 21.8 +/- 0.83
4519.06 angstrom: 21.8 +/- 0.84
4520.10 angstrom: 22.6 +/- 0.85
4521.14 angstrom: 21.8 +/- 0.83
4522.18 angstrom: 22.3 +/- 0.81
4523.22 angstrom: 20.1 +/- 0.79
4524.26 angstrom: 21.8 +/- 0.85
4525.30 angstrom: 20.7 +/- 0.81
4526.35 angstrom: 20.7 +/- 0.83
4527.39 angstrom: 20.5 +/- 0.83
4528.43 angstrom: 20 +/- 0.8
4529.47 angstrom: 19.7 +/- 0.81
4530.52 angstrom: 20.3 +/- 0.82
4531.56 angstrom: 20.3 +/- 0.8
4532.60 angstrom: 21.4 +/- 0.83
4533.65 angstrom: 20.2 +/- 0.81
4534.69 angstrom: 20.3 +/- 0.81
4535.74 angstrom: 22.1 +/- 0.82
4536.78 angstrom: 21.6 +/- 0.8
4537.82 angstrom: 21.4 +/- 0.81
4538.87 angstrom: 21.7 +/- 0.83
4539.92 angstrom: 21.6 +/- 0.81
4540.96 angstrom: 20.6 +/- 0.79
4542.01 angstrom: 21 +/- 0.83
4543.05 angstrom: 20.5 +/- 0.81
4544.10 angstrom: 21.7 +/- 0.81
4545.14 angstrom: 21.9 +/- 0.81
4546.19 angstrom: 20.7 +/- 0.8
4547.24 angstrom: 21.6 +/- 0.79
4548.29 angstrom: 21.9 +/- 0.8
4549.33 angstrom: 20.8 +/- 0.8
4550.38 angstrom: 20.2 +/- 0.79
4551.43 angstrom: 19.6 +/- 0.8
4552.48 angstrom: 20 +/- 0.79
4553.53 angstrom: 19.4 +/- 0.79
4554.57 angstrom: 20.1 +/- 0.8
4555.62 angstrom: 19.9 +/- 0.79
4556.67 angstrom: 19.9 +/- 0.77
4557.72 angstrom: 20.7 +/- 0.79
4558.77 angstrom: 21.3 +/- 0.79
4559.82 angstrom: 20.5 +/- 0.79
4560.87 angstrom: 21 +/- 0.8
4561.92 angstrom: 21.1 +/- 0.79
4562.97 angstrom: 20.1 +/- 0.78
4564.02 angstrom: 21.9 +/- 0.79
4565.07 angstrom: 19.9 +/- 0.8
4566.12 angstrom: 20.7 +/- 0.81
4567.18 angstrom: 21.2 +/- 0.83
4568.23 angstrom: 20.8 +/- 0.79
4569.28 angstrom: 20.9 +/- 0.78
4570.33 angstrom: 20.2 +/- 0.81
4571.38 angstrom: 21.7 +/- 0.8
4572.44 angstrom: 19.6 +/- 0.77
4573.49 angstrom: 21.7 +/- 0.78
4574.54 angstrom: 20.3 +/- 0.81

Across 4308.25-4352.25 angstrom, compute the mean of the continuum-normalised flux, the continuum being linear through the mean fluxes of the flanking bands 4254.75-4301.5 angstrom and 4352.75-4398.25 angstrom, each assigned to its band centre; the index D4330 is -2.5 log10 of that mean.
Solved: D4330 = -0.15 mag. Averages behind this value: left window 23.1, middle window 25.6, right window 21.8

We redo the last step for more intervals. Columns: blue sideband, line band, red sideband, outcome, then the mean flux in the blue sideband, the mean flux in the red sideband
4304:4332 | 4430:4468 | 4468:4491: 0.03 mag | 22.2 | 21.8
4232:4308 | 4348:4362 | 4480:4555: 0.06 mag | 23.1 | 21.2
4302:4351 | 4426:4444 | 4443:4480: 0.02 mag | 25.3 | 21.5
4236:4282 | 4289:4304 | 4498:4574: 0.04 mag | 23.4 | 21.1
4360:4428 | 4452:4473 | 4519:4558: -0.01 mag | 21.8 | 20.9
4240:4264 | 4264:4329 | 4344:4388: -0.01 mag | 23.3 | 21.4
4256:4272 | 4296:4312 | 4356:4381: 0.04 mag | 23.9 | 22.2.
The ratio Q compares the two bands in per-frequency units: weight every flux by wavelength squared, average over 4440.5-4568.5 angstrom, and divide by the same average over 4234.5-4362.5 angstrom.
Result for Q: 0.98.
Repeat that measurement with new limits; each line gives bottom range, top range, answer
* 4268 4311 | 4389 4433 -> 1.01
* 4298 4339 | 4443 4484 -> 1.04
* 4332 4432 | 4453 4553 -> 0.96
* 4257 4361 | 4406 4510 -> 0.96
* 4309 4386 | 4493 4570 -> 0.95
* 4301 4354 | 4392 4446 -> 0.91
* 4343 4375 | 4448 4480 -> 1.06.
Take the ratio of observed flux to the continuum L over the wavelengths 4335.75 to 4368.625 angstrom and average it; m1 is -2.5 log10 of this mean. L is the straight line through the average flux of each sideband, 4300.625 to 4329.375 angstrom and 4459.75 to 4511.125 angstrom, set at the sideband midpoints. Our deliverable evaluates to -0.22 mag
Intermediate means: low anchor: 22.3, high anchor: 21.5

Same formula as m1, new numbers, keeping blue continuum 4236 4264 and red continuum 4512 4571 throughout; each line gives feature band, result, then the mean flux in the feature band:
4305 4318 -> 0.017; 22.5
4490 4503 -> 0.015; 21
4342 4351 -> 0.092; 20.7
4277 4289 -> -0.003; 23.1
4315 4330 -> 0.019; 22.4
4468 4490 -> -0.017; 21.8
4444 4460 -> 0.032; 21.1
